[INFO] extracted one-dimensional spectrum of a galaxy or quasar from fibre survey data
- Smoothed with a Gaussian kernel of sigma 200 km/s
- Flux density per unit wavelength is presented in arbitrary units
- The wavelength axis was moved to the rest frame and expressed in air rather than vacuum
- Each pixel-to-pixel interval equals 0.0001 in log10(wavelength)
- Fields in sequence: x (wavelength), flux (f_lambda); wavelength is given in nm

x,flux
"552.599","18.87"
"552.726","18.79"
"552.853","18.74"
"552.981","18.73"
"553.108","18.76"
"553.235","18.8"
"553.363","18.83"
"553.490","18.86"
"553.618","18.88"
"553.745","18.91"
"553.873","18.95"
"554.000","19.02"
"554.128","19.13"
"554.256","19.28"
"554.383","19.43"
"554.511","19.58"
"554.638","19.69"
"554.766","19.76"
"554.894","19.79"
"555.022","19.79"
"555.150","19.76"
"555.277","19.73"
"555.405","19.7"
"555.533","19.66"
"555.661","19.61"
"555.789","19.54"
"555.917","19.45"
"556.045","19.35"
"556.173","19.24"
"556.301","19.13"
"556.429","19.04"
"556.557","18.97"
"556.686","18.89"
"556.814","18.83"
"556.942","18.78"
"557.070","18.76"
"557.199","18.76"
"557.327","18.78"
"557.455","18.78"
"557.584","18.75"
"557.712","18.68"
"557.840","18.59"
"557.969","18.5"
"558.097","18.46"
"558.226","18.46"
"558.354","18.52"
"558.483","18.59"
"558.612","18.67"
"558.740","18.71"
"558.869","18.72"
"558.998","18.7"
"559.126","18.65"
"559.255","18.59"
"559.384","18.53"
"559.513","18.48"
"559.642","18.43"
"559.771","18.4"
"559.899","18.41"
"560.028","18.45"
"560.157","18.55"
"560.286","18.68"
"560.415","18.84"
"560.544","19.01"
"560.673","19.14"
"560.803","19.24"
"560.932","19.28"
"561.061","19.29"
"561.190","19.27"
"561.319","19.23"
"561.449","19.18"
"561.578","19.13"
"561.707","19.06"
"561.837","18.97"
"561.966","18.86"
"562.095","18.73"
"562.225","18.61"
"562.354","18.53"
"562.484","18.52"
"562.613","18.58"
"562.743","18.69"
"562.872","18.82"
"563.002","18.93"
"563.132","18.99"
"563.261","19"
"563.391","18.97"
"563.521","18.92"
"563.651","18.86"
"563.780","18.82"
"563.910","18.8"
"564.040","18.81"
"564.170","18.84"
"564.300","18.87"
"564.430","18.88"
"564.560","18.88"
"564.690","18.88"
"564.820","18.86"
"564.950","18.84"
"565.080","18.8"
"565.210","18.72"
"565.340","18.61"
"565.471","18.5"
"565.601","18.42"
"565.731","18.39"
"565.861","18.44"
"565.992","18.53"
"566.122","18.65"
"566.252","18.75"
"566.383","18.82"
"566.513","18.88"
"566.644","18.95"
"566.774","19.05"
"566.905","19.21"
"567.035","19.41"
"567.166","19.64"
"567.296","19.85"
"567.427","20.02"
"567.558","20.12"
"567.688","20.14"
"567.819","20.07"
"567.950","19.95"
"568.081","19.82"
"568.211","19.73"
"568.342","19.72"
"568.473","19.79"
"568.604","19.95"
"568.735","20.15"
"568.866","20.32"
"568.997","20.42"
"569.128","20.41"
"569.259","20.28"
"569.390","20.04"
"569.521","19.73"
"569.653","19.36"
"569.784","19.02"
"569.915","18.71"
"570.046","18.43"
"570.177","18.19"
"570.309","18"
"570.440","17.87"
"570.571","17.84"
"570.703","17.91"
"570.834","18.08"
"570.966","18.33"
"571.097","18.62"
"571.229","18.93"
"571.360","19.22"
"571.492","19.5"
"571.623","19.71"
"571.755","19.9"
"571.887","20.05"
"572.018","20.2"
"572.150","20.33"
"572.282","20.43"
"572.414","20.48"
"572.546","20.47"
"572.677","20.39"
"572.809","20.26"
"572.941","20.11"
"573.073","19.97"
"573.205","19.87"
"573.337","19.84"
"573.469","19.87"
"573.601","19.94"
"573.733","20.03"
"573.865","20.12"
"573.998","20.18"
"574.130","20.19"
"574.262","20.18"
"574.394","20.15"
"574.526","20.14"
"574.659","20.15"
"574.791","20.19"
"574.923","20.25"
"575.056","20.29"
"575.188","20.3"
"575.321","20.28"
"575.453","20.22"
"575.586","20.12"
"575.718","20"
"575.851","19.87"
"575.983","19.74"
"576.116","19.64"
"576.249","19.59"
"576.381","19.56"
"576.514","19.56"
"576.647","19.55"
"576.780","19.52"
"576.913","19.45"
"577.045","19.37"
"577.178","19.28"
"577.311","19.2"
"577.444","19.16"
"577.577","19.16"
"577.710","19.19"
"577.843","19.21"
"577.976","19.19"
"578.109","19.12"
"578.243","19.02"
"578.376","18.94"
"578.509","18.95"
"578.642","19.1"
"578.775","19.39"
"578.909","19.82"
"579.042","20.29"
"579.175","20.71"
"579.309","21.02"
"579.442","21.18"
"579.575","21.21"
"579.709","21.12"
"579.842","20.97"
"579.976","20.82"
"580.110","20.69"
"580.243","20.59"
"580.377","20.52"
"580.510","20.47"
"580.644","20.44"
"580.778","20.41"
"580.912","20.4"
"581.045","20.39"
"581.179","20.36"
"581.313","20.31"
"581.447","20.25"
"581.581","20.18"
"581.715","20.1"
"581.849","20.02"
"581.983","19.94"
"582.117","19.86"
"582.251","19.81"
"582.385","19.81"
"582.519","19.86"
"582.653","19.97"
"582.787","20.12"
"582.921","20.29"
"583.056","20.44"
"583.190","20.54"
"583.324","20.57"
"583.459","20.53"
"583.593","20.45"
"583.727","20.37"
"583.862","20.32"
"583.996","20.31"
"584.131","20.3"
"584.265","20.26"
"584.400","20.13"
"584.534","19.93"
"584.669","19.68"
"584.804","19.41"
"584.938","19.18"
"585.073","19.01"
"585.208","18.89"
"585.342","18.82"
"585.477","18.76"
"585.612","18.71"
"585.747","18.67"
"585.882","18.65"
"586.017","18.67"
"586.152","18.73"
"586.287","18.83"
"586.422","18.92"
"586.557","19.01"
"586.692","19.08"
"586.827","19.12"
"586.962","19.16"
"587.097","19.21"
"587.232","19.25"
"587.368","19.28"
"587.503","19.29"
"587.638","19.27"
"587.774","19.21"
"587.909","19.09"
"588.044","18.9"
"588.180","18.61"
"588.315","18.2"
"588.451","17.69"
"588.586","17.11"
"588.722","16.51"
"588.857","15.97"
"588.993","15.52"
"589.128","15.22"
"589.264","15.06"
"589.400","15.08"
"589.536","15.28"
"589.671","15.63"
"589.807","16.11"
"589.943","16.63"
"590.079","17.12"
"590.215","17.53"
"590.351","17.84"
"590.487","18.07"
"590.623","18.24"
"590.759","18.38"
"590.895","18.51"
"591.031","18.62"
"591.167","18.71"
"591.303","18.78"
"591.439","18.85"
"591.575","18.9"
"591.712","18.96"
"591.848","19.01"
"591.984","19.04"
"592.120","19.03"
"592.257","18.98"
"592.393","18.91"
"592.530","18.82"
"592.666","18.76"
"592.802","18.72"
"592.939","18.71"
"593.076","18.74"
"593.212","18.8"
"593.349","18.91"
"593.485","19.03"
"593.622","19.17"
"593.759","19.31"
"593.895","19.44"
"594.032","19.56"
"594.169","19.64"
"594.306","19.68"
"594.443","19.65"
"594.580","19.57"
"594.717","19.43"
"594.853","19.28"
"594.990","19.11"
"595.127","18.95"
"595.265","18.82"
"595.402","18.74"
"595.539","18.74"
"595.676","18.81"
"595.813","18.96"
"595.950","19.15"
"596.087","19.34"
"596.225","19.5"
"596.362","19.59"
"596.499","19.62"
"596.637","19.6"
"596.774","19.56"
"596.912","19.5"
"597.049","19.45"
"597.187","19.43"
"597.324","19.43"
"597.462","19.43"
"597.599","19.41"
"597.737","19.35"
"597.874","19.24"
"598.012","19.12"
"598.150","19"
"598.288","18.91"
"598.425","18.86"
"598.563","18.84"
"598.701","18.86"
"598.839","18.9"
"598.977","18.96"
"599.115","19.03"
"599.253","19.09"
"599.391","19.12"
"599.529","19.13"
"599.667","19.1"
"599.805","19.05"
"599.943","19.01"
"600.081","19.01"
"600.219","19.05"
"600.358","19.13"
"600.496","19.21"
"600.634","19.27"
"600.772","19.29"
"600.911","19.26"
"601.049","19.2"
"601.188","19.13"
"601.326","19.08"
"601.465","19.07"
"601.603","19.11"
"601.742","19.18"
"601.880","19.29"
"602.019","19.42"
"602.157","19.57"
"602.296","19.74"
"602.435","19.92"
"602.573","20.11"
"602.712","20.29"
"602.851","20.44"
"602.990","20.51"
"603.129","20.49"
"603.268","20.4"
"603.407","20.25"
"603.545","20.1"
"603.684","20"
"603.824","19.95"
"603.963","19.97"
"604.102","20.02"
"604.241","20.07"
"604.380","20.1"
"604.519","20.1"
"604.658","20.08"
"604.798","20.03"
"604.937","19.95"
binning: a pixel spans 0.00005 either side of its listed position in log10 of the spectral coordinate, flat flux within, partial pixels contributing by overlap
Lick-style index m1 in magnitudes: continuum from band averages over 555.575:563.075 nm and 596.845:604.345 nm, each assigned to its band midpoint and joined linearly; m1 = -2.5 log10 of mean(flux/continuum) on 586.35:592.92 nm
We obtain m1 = 0.07 mag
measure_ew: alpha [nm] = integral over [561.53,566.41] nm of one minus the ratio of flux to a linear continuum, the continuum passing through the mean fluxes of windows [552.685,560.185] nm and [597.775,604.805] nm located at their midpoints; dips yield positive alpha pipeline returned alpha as 0.07 nm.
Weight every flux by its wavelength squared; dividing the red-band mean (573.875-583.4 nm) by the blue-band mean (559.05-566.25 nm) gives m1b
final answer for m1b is 1.13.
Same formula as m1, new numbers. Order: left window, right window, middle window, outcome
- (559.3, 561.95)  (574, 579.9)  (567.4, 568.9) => -0.04 mag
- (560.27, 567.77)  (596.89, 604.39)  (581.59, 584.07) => -0.05 mag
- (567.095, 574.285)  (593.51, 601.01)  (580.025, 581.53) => -0.05 mag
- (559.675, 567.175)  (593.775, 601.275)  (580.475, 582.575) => -0.06 mag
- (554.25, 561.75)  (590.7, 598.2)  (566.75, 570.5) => -0.03 mag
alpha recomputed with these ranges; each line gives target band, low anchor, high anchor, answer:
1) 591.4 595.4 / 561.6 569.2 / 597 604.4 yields 0.060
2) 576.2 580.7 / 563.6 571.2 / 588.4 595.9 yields -0.276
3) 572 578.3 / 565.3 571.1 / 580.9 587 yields -0.142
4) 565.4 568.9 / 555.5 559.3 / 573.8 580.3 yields 0.003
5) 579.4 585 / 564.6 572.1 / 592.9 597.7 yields -0.308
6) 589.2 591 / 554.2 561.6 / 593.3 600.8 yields 0.211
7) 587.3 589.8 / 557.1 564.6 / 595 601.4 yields 0.238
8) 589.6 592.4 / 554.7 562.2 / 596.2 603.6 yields 0.166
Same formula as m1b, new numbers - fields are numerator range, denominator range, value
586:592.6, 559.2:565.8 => 1.05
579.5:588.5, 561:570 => 1.10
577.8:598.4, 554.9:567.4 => 1.11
